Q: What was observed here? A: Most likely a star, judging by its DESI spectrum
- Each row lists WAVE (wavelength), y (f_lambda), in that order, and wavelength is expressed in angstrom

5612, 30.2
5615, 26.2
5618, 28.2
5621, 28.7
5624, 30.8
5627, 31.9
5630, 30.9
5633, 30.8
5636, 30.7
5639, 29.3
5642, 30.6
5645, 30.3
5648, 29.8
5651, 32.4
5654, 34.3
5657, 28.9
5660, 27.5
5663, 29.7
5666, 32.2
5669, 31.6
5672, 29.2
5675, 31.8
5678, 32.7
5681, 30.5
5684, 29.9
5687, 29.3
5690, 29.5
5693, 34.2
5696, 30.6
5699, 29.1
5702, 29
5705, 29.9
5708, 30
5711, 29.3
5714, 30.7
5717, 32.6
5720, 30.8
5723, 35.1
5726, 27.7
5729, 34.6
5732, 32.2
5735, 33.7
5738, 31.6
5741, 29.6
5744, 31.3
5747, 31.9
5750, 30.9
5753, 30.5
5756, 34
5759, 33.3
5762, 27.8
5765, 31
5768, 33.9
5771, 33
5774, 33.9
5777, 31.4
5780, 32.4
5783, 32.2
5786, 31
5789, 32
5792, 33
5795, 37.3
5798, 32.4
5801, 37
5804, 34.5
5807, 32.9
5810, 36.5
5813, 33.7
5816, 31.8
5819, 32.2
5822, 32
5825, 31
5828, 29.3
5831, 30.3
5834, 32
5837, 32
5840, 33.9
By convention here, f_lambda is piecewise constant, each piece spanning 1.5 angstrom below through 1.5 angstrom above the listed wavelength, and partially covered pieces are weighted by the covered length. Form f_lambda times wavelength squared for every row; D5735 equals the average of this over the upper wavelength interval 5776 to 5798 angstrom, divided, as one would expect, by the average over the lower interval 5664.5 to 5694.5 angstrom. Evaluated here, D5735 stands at 1.09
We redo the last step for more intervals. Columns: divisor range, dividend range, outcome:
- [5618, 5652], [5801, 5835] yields 1.14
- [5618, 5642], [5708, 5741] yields 1.08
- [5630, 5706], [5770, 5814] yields 1.15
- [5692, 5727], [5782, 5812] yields 1.14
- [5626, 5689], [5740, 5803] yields 1.10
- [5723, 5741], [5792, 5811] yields 1.12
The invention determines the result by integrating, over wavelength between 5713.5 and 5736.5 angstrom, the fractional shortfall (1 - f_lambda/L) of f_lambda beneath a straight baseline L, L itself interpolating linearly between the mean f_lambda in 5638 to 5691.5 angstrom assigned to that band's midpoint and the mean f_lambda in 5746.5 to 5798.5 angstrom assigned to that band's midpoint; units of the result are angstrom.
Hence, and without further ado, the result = -0.5 angstrom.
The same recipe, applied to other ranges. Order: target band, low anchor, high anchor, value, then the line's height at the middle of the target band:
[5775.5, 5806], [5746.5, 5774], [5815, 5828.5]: -1.60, 31.7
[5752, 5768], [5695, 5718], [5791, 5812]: 0.57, 32.8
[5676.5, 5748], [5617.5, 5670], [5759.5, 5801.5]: 1.16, 31.6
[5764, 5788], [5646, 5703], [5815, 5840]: -0.90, 31.2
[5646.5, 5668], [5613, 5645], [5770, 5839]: -0.28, 30.3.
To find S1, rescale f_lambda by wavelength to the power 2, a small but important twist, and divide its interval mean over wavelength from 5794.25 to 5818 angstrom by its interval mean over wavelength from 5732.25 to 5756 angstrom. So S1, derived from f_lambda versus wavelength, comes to 1.1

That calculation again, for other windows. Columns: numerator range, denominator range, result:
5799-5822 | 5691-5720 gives 1.15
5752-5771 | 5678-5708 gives 1.08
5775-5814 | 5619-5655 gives 1.15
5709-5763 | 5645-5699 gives 1.05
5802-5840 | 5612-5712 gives 1.13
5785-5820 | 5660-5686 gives 1.15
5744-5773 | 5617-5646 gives 1.10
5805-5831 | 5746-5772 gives 1.04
